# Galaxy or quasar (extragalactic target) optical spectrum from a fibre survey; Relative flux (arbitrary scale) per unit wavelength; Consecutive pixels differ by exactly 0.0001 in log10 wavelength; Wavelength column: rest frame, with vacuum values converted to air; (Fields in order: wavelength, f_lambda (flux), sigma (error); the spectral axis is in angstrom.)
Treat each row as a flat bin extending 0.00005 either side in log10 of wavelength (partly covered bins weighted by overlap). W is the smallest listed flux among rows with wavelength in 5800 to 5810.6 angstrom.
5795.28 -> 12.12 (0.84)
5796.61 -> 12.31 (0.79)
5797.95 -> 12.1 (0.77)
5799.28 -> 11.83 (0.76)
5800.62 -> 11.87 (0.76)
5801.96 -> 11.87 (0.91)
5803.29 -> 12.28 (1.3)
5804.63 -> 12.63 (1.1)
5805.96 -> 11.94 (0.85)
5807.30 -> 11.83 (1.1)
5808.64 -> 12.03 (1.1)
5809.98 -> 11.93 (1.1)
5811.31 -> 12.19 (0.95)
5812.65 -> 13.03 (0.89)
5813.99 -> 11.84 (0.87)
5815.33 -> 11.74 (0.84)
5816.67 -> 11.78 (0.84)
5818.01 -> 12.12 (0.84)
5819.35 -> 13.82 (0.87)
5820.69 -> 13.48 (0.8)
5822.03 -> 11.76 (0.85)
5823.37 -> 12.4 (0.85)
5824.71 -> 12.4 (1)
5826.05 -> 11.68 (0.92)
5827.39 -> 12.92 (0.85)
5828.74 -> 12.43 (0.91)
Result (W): 11.83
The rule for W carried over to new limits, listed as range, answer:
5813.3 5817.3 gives 11.74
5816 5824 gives 11.76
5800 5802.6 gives 11.87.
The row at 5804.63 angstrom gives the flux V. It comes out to 12.63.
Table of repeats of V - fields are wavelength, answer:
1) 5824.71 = 12.4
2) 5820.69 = 13.48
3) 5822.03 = 11.76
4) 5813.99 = 11.84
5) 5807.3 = 11.83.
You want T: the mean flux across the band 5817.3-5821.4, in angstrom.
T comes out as 13.1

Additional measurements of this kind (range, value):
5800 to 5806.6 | 12.1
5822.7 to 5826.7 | 12.2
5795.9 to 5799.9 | 12.1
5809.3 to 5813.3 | 12.4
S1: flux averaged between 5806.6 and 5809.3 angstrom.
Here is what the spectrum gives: 11.9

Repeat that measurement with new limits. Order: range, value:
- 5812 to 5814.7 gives 12.4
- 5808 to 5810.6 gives 12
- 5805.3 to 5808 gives 11.9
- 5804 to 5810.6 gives 12.1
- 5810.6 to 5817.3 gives 12.1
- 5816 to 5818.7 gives 12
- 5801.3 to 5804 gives 12.1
